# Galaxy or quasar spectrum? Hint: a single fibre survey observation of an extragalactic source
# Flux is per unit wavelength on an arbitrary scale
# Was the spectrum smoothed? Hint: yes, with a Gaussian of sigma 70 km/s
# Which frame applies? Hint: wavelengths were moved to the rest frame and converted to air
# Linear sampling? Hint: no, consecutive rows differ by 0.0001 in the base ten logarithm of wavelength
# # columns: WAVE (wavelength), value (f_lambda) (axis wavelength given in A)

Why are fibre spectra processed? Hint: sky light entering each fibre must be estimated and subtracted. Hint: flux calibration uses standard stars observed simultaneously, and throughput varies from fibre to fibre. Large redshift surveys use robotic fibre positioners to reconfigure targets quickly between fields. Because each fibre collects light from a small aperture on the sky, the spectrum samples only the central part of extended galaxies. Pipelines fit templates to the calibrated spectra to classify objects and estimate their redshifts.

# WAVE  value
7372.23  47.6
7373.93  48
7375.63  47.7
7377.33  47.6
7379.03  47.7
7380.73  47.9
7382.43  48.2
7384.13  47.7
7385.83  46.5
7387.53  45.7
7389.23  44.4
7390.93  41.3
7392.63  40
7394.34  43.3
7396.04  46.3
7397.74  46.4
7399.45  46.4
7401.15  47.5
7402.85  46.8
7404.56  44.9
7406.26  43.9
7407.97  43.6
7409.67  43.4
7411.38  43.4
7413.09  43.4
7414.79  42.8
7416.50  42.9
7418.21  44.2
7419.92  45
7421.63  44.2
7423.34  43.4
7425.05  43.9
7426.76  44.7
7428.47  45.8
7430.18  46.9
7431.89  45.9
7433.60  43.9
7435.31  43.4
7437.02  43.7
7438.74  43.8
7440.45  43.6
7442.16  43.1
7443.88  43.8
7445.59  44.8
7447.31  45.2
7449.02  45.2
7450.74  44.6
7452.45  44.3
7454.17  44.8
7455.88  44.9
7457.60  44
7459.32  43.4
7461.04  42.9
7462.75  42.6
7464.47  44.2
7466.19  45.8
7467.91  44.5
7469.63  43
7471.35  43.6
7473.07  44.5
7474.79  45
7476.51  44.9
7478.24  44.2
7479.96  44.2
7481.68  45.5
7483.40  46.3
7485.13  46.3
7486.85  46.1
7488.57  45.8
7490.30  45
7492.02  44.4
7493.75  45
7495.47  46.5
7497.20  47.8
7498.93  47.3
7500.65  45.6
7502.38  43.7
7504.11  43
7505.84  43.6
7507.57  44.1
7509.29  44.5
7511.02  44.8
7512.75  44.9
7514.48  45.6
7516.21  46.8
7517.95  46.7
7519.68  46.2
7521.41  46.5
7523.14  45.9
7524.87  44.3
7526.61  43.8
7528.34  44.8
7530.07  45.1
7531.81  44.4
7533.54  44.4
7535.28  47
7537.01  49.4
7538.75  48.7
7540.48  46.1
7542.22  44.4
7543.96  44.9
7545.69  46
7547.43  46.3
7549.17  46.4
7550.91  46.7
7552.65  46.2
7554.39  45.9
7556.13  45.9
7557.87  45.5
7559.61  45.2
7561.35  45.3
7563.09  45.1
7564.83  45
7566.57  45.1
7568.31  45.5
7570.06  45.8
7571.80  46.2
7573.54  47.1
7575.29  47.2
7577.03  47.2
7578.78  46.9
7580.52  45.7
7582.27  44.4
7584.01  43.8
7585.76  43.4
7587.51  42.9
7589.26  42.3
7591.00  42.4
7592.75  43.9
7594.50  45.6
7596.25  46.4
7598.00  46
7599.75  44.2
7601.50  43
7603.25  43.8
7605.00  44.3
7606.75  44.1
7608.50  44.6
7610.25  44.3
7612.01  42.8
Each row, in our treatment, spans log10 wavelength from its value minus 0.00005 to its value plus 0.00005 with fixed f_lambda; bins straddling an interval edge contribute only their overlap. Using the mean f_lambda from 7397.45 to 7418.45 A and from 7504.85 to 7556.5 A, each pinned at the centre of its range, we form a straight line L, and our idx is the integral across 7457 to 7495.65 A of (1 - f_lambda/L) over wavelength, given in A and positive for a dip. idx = 0.4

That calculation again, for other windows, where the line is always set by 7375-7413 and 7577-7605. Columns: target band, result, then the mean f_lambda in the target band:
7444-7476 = 0.6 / 44.3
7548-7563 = -0.4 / 45.8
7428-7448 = 0.3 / 44.5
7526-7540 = -0.4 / 46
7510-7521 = -0.3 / 45.8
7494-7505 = -0.2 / 45.6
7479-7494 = -0.2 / 45.4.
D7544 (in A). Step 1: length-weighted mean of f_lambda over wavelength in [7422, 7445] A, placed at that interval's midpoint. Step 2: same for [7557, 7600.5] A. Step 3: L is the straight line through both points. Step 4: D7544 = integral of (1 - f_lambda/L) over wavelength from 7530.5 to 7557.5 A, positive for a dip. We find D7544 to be -0.7 A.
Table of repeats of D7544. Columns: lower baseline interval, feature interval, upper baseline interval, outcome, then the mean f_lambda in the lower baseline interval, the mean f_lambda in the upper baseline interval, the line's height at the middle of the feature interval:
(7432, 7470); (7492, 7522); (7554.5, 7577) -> -0.3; 44.1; 45.8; 44.9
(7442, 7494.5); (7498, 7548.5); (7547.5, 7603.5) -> -0.6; 44.6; 45.2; 44.9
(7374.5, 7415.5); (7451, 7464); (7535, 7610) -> 0.4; 45.3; 45.4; 45.3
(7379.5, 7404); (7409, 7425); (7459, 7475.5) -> 0.5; 45.6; 44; 45.1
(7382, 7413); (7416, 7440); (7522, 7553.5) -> 0.4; 44.9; 45.8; 45.1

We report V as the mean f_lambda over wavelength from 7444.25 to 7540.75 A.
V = 45.1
